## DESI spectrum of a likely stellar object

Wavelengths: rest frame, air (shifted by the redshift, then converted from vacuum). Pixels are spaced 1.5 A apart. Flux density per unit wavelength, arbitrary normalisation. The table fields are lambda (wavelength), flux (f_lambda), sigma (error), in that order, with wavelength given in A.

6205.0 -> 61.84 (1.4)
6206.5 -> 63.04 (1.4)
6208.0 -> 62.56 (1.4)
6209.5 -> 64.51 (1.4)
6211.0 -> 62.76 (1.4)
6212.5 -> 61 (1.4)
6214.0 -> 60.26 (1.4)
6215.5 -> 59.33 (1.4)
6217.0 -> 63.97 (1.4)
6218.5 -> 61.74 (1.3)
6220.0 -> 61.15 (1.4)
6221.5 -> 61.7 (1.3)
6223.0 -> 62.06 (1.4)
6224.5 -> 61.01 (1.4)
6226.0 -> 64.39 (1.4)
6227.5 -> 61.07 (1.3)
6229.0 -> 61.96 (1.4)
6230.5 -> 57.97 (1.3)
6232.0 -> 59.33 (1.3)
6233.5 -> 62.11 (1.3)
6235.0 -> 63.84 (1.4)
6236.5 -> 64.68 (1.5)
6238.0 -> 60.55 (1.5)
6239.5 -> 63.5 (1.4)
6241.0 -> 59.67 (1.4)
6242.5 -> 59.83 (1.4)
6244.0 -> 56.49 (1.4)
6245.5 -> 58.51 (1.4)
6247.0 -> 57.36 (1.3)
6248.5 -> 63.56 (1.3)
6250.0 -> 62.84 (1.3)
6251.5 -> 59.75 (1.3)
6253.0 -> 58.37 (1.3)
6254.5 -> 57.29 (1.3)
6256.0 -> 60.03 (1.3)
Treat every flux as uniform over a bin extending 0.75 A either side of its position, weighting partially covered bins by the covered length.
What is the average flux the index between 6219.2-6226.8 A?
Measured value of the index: 62.1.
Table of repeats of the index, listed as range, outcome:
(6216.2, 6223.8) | 62.1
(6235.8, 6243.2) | 61.6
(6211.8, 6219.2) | 61.3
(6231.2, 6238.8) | 62.1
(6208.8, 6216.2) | 61.6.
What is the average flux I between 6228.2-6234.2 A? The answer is 60.3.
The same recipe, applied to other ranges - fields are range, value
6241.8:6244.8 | 58.1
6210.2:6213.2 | 61.9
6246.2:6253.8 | 60.3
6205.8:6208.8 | 62.8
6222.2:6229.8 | 62.1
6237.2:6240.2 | 62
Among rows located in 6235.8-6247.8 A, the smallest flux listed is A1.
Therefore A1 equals 56.49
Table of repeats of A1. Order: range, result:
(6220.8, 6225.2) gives 61.01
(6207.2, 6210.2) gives 62.56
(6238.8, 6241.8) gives 59.67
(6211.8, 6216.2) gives 59.33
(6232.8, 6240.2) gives 60.55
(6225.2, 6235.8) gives 57.97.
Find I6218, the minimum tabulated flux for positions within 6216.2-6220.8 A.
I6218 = 61.15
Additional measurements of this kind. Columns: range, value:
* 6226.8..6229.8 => 61.07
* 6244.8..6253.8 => 57.36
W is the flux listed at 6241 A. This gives 59.67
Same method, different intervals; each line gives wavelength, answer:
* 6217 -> 63.97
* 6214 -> 60.26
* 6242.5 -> 59.83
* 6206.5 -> 63.04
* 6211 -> 62.76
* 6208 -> 62.56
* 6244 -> 56.49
